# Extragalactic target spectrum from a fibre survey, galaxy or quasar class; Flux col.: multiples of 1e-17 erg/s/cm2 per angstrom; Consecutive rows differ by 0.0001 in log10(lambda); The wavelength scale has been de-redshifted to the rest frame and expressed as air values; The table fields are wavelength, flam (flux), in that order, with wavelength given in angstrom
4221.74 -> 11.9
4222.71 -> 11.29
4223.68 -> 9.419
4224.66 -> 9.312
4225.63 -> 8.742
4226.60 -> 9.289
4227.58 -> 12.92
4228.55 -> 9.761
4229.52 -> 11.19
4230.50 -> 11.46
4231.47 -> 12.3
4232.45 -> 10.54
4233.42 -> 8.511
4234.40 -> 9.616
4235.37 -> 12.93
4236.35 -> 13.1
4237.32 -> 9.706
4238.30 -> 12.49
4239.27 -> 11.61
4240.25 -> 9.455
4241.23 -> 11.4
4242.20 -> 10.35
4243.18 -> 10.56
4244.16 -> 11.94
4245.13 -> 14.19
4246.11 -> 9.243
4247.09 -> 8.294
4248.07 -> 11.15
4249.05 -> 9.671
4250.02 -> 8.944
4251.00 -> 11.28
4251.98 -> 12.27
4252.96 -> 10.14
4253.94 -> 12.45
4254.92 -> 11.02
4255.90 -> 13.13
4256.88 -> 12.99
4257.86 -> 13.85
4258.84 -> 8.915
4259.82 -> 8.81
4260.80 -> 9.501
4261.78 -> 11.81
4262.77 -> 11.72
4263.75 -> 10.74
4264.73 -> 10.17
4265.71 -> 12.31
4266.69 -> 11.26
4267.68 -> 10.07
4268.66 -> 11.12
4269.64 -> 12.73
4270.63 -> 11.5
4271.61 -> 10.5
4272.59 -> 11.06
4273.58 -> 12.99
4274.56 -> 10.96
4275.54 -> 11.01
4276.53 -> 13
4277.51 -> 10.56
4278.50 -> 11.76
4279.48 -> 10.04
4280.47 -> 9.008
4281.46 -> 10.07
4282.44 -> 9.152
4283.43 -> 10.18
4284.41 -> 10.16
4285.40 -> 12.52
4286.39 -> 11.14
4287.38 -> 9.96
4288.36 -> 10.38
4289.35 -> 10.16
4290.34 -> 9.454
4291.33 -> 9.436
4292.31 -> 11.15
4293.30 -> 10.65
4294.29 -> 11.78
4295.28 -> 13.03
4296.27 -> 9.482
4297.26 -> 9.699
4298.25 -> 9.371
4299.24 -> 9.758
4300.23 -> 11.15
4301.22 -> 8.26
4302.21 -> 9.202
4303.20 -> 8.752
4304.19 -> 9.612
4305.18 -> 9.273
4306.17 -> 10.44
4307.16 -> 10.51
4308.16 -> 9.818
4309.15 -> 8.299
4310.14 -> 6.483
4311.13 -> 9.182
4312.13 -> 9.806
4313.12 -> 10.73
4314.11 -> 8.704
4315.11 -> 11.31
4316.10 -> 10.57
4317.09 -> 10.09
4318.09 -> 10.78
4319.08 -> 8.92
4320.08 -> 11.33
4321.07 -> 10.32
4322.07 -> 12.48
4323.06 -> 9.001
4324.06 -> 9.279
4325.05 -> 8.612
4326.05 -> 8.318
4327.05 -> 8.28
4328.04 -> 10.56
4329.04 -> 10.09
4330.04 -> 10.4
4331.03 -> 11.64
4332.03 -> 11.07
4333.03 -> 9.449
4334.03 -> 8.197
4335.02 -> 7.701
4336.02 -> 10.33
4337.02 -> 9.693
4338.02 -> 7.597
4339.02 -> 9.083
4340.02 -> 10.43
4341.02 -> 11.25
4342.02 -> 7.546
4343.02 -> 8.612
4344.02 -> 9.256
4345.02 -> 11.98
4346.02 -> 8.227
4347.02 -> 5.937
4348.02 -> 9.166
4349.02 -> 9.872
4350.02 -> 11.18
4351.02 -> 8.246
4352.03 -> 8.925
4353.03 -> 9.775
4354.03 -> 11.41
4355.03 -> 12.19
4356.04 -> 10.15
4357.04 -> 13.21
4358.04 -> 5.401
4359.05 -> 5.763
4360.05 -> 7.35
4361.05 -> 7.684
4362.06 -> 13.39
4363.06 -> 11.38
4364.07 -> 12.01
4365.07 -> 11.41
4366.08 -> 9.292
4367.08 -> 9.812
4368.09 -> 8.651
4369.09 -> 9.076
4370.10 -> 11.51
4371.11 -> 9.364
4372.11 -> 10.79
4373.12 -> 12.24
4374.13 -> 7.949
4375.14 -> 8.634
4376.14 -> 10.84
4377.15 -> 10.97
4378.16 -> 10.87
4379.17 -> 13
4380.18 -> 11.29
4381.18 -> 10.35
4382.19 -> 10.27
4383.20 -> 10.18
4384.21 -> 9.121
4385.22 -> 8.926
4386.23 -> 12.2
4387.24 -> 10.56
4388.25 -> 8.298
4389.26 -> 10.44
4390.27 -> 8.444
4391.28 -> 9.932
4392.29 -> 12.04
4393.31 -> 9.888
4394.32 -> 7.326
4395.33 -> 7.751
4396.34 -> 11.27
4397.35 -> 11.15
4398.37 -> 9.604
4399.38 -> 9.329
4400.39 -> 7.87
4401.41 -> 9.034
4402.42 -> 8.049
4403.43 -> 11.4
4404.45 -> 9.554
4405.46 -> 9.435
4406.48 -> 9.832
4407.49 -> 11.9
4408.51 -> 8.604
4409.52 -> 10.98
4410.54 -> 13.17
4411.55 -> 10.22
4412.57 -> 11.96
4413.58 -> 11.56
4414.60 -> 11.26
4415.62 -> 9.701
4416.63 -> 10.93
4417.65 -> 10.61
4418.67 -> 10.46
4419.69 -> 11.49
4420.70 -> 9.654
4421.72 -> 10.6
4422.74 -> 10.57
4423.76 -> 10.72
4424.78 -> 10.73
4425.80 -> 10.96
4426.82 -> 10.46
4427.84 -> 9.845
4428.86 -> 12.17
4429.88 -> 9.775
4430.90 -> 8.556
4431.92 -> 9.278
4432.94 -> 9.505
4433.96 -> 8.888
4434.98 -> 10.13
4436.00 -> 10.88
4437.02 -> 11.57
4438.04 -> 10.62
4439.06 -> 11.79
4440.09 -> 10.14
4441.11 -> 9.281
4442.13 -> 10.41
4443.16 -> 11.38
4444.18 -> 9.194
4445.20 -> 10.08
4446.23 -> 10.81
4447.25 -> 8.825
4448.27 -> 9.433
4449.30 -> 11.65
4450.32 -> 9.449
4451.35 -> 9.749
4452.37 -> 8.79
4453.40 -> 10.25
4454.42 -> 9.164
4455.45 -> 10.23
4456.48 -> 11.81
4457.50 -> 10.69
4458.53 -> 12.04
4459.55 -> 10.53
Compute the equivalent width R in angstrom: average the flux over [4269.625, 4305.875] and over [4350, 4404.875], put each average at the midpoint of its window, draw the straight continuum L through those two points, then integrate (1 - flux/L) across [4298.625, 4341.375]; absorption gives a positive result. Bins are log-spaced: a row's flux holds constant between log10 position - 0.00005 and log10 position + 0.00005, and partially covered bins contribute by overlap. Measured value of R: 2.5 angstrom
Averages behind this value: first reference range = 10.5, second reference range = 9.93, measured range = 9.69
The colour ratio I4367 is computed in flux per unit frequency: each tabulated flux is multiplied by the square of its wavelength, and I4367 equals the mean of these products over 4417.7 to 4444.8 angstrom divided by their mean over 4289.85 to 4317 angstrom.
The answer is 1.1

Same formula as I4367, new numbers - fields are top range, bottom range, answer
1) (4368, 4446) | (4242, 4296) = 1.00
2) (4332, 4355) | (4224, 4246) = 0.90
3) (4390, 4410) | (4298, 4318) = 1.05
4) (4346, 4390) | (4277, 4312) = 1.03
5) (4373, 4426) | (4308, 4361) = 1.11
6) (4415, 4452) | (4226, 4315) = 1.04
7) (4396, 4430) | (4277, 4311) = 1.10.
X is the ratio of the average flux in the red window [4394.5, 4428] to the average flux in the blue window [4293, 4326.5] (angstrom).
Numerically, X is 1.05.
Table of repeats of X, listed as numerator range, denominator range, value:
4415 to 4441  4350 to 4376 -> 1.05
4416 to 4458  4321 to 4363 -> 1.08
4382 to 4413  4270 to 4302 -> 0.94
